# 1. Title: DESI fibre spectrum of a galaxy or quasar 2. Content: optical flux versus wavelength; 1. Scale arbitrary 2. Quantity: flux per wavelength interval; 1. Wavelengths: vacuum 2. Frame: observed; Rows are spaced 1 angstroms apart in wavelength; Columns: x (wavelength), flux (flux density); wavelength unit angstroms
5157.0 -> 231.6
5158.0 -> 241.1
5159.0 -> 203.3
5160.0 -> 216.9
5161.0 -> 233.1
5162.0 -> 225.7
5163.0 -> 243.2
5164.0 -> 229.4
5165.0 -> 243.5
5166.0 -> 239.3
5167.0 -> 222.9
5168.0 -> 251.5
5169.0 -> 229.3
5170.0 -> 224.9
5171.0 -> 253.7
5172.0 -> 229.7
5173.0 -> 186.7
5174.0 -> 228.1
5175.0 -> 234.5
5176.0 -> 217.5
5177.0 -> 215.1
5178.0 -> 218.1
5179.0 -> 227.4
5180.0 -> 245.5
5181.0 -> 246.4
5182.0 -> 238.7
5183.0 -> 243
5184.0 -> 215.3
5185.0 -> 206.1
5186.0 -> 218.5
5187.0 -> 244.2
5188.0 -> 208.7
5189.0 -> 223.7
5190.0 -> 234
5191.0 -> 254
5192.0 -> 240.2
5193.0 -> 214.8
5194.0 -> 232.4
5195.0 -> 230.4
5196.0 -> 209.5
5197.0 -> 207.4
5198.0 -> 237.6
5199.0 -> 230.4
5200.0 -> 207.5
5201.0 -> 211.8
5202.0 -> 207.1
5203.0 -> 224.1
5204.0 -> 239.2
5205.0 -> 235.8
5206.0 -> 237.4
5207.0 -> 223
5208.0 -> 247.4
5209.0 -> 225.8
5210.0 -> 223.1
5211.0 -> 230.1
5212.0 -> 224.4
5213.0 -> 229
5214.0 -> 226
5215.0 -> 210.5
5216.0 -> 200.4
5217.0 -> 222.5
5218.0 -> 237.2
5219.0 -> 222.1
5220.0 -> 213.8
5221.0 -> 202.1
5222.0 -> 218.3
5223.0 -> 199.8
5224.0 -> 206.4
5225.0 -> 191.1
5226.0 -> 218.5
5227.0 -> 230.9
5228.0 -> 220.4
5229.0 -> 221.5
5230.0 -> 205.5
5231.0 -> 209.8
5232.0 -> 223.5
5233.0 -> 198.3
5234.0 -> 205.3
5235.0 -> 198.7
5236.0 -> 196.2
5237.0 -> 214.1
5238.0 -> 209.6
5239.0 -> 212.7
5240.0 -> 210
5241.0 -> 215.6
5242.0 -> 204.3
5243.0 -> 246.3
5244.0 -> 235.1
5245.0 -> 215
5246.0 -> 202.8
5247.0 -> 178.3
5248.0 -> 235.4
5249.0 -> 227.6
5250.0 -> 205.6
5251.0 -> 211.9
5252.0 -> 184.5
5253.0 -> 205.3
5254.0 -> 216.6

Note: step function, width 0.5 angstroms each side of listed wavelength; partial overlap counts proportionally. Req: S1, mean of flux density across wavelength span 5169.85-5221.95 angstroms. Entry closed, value 225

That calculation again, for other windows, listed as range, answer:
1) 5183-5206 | 225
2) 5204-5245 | 218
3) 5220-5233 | 212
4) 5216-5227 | 213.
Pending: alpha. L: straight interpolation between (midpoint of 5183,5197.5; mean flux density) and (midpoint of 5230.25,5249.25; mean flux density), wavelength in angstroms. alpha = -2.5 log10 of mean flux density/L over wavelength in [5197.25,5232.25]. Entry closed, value -0.01 mag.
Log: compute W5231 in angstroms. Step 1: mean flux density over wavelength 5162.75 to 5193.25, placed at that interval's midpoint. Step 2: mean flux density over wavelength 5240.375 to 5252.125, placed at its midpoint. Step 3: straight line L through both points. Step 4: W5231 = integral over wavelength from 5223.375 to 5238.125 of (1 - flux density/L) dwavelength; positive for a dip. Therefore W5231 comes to 0.5 angstroms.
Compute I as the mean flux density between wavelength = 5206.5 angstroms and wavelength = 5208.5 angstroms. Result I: 235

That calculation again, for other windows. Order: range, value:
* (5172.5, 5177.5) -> 216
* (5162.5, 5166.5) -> 239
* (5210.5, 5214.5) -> 227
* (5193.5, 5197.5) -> 220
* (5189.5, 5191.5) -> 244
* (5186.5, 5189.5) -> 226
